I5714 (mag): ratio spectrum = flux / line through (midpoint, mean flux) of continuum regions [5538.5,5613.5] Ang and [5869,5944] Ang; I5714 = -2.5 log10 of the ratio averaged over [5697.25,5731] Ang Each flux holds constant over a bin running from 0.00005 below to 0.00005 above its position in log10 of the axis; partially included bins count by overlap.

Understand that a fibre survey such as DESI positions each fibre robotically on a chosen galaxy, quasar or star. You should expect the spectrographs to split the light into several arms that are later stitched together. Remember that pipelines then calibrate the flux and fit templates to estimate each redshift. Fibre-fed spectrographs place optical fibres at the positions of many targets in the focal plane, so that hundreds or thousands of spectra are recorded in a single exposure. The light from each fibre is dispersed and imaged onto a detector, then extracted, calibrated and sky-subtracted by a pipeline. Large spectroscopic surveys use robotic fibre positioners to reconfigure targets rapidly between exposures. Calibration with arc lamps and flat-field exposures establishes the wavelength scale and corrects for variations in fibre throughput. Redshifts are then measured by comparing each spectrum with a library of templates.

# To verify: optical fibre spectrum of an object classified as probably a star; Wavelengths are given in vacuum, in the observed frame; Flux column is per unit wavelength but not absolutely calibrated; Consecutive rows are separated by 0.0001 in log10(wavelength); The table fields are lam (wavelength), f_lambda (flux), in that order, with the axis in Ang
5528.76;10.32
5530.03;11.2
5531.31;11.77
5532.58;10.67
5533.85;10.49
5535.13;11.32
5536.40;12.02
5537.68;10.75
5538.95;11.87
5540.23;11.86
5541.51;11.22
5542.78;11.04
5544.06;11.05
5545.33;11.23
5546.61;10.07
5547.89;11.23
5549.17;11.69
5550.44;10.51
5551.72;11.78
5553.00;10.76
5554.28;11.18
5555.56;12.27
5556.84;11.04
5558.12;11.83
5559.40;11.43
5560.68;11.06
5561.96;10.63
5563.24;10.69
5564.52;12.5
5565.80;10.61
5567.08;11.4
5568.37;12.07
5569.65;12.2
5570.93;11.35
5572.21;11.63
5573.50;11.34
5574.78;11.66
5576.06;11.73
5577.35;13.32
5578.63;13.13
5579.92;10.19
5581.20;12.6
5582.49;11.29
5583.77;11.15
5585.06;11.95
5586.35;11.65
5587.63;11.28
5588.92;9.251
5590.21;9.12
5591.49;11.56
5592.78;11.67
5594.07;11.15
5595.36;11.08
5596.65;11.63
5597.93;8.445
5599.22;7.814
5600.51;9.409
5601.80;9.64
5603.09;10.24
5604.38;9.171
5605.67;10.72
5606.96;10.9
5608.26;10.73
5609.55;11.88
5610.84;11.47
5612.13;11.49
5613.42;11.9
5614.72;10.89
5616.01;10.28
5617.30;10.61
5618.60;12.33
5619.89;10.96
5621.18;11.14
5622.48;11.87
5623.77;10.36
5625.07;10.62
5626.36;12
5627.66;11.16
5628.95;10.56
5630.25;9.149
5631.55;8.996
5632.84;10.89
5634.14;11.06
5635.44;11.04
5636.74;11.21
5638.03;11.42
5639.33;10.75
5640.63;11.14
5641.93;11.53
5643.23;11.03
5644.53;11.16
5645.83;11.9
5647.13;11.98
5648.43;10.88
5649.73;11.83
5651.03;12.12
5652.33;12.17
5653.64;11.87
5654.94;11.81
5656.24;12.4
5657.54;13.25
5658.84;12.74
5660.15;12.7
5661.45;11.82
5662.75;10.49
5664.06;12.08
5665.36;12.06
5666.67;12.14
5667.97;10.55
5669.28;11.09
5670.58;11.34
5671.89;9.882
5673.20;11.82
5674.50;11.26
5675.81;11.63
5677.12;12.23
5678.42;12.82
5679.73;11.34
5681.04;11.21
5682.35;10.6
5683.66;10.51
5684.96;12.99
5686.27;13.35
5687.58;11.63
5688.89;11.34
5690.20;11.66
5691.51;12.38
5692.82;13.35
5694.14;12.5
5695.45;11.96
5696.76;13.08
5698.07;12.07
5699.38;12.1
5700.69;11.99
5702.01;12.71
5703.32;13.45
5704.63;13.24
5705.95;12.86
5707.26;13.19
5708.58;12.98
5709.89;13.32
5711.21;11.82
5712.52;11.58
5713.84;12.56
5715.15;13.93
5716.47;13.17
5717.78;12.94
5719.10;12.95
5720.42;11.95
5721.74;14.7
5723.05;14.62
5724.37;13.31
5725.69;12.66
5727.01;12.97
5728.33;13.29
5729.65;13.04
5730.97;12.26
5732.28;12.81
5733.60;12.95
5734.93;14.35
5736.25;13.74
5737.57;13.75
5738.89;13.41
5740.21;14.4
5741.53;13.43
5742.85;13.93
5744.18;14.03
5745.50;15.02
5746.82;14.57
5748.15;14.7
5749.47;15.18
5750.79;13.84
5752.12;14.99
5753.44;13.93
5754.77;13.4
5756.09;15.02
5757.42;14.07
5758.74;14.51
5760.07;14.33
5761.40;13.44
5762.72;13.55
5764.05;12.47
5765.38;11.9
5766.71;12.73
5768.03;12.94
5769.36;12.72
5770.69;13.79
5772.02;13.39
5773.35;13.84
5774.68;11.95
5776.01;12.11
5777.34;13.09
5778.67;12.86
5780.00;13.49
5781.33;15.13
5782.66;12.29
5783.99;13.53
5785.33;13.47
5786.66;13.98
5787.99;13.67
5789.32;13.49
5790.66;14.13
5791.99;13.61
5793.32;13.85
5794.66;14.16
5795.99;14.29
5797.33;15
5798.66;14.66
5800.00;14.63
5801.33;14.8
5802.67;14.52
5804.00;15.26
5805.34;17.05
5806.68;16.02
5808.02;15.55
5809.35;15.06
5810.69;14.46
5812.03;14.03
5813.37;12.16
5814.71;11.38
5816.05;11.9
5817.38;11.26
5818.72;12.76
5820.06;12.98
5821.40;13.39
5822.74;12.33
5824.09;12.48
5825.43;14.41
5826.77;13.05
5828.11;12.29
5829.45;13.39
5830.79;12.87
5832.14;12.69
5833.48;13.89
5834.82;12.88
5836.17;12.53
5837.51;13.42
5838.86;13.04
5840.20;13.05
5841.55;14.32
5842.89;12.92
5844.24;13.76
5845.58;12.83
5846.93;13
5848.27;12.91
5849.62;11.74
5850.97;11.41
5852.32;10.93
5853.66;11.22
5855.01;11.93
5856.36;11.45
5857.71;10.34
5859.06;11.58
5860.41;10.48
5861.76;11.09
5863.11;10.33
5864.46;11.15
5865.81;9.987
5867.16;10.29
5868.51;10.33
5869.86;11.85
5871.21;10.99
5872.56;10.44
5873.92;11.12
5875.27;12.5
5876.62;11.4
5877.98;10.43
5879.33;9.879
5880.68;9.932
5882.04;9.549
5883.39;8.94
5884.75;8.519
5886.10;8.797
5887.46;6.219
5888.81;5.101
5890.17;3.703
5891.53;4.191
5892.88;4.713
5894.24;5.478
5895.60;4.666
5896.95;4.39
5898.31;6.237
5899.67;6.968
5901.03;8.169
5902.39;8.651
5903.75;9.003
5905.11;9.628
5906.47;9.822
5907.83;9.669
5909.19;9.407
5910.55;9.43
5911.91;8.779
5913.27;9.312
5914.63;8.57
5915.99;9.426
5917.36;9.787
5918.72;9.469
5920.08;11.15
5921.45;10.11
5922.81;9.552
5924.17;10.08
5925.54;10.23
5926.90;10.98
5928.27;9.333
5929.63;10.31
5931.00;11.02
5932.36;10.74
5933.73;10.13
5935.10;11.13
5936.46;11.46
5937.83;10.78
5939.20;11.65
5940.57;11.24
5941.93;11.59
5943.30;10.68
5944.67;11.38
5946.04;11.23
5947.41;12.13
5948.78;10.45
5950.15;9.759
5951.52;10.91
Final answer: -0.24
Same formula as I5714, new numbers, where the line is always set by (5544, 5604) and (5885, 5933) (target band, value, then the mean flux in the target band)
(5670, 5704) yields -0.176 mag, 12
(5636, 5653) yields -0.092 mag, 11.5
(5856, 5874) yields -0.229 mag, 10.8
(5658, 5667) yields -0.158 mag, 12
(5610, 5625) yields -0.044 mag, 11.2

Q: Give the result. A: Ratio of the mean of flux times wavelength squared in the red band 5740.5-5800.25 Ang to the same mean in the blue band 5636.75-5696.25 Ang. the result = 1.21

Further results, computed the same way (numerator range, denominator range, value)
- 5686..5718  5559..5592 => 1.15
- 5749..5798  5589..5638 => 1.35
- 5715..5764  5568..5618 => 1.32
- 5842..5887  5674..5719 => 0.94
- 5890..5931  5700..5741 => 0.69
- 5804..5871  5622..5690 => 1.17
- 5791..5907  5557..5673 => 1.10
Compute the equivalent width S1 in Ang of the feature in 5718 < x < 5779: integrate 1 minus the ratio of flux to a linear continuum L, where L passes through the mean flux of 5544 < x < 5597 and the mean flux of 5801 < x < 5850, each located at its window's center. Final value -3.57 Ang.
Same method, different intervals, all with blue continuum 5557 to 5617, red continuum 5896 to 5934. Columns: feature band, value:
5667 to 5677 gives -0.5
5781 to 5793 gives -4.5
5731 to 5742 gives -3.5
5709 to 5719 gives -2.3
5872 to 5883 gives -1.3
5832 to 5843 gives -4.0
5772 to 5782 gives -3.2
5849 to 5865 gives -2.6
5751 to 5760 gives -3.7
